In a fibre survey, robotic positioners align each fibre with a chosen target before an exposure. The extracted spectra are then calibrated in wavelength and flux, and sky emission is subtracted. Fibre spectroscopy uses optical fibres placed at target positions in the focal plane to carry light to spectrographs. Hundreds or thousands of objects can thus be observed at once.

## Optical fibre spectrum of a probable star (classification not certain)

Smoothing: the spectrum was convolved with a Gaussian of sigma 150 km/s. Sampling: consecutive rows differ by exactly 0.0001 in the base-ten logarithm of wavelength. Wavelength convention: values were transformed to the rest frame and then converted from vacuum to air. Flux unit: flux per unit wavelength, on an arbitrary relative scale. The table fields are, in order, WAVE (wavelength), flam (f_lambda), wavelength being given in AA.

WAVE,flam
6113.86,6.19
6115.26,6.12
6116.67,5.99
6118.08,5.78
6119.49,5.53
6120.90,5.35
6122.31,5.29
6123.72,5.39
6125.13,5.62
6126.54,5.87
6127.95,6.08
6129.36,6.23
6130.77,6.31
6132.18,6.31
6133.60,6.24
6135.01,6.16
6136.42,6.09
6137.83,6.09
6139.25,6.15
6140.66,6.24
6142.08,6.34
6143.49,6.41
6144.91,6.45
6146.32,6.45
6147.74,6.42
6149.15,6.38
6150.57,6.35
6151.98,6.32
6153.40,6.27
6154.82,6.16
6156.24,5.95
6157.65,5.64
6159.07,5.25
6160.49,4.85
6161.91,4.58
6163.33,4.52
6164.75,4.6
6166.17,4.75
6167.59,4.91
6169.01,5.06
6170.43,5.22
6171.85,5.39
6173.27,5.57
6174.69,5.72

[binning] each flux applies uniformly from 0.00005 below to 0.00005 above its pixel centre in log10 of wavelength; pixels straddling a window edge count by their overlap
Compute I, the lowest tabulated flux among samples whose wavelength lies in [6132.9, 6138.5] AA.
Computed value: 6.09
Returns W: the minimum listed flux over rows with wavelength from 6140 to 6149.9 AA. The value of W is 6.24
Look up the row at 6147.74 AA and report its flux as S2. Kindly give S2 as 6.42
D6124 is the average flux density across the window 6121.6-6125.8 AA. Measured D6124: 5.43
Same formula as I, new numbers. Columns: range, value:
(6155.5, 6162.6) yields 4.58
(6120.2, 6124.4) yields 5.29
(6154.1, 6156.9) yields 5.95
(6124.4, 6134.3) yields 5.62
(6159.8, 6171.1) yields 4.52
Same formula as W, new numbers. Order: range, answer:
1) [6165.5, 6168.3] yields 4.75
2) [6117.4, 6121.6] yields 5.35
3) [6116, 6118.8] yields 5.78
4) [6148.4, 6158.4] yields 5.64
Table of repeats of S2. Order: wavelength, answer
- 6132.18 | 6.31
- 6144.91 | 6.45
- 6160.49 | 4.85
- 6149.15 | 6.38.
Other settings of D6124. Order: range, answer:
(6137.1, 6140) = 6.12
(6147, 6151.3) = 6.39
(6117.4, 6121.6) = 5.55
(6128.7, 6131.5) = 6.28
